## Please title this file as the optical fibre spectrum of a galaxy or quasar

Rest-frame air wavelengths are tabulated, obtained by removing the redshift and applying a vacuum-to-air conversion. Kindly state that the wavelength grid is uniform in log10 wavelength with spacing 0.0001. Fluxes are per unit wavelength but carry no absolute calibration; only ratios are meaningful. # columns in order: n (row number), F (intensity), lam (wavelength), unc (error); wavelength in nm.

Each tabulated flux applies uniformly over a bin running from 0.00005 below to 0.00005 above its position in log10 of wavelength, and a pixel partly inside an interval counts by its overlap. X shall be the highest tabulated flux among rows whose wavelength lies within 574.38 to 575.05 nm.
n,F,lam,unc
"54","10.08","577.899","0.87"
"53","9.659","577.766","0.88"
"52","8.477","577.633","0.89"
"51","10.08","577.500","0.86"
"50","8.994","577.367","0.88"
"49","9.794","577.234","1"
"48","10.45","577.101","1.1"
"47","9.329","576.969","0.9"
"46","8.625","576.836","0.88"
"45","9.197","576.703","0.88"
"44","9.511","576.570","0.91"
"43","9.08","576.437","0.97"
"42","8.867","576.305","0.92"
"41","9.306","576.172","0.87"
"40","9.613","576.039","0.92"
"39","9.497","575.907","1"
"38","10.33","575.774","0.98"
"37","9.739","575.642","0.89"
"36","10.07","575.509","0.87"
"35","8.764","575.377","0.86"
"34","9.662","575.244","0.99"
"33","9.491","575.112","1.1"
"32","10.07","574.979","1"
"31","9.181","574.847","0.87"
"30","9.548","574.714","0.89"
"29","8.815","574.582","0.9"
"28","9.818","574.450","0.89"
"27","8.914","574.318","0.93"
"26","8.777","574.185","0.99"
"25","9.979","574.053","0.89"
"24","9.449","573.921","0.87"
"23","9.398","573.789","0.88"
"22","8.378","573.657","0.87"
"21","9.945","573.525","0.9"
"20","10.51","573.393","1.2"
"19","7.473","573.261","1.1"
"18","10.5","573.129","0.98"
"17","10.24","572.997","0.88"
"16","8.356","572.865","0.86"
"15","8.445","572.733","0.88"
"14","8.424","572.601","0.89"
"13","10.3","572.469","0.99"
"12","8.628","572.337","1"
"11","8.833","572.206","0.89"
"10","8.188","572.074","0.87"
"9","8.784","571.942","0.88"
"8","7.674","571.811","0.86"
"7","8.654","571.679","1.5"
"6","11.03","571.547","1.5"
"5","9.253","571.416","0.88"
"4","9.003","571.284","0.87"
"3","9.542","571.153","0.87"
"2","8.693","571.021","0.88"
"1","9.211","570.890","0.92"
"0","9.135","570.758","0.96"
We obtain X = 10.07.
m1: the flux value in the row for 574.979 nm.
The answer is 10.07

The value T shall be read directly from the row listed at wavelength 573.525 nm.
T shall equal 9.945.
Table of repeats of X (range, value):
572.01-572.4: 8.833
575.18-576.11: 10.33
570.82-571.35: 9.542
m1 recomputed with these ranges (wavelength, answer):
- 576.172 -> 9.306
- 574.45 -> 9.818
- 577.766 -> 9.659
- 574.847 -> 9.181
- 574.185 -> 8.777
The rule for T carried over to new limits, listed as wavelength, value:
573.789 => 9.398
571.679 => 8.654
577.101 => 10.45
